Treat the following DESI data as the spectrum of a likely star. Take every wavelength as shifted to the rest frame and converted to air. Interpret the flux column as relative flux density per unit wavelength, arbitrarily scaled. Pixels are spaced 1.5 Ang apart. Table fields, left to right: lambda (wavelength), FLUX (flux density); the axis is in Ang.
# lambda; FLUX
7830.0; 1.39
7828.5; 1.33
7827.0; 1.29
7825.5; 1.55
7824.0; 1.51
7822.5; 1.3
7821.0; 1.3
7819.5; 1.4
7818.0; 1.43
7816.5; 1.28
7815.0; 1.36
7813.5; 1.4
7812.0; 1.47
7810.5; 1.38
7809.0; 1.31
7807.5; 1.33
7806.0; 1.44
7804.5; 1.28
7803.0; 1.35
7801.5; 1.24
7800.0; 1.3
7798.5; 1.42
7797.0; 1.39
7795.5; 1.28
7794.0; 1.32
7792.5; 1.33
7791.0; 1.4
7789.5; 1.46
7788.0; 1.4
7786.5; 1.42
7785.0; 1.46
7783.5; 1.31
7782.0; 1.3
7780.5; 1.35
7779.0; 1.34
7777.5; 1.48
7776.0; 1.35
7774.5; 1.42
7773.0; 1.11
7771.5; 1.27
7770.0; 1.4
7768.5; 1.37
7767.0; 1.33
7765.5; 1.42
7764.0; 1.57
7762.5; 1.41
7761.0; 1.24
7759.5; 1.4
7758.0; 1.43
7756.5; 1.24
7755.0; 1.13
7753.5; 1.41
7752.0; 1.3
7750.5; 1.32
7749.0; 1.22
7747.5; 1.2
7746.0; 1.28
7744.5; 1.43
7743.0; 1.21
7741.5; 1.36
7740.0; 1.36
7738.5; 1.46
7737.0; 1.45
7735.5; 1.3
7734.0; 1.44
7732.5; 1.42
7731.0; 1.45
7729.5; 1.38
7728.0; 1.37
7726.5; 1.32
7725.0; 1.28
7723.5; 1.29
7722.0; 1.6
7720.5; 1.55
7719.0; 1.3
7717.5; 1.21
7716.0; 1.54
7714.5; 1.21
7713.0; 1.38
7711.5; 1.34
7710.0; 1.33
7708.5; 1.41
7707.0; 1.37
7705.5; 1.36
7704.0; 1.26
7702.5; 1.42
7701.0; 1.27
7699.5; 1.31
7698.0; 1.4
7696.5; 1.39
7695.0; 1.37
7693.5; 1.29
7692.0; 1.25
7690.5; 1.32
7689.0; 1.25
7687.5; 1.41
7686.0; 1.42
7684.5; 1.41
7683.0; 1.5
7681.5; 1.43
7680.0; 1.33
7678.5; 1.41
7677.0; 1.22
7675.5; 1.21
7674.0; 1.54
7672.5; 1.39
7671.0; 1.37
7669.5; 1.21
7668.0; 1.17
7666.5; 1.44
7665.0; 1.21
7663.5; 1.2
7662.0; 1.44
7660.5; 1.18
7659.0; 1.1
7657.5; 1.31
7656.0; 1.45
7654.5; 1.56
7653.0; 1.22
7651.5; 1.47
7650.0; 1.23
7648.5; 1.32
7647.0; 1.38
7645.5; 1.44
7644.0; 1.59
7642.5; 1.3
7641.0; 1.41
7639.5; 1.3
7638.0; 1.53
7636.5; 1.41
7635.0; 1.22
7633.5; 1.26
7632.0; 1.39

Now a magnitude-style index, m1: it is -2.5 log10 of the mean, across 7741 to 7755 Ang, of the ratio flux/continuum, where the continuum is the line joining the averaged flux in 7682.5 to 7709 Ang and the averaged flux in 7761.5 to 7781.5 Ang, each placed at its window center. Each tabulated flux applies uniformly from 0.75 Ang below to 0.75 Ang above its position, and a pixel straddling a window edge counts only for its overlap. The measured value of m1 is 0.058 mag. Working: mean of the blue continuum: 1.35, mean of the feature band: 1.29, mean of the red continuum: 1.37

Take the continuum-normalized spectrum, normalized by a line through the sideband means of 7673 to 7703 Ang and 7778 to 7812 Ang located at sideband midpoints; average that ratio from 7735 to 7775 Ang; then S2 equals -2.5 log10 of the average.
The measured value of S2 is 0.02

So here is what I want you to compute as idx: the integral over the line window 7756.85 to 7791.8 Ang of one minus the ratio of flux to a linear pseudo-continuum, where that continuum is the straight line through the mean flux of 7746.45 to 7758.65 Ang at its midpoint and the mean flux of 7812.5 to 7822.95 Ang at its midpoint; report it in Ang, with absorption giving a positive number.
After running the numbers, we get -1.8 Ang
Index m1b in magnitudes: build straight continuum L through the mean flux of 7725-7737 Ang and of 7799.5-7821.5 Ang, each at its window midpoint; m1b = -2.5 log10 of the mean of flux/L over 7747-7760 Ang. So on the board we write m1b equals 0.064 mag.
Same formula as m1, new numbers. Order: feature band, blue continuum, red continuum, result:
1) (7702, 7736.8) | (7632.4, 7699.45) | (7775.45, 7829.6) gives -0.01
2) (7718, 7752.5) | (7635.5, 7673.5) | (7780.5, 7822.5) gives 0.00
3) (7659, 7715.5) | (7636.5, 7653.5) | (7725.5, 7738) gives 0.04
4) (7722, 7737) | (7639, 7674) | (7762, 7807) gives -0.02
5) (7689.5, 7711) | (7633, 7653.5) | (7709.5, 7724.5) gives 0.03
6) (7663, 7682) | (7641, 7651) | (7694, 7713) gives 0.04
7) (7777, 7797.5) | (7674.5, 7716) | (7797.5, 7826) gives -0.01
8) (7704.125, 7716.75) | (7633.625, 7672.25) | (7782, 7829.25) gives -0.01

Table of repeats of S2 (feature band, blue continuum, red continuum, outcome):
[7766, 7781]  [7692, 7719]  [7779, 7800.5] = 0.02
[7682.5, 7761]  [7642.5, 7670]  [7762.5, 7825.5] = 0.00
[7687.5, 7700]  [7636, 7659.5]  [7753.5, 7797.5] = 0.03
